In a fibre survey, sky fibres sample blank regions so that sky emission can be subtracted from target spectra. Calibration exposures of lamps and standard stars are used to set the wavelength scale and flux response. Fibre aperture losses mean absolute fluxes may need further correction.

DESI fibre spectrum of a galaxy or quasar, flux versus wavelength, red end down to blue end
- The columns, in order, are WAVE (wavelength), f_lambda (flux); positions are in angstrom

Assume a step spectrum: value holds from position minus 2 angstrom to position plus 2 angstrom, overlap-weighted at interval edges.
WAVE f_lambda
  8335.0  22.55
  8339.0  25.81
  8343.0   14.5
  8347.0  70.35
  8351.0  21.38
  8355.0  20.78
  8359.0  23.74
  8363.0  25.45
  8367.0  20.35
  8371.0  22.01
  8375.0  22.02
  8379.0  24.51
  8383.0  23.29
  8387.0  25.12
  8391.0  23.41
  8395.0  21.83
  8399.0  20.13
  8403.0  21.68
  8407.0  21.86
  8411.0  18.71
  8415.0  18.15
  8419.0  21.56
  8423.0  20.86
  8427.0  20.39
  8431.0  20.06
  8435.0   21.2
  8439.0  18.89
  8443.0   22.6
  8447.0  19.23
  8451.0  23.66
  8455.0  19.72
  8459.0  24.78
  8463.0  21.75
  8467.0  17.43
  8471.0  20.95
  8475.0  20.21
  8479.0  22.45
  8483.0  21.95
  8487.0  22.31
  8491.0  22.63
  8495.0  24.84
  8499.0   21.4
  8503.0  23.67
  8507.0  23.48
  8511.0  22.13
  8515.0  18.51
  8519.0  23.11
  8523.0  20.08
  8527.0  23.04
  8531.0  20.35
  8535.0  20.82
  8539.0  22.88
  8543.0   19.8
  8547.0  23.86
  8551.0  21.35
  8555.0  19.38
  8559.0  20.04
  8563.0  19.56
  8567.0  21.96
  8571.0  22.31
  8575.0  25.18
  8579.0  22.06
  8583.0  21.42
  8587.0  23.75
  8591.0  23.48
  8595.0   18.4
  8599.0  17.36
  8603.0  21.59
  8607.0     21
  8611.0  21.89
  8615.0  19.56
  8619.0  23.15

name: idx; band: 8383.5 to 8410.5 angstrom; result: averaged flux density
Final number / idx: 22.2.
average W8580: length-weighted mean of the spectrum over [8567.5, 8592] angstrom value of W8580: 22.9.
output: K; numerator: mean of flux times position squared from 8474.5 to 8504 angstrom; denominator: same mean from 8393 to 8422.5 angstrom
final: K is 1.12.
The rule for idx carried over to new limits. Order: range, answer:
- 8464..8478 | 19.9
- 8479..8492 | 22.3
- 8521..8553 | 21.5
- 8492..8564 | 21.6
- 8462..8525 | 21.7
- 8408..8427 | 20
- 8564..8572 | 21.8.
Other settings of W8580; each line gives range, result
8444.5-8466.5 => 21.5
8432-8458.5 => 21.1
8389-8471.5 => 20.9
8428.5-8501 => 21.4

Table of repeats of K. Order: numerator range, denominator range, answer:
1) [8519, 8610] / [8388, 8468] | 1.05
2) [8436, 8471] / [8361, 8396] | 0.92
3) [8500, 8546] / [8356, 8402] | 0.98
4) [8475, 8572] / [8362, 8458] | 1.04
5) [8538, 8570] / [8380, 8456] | 1.03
